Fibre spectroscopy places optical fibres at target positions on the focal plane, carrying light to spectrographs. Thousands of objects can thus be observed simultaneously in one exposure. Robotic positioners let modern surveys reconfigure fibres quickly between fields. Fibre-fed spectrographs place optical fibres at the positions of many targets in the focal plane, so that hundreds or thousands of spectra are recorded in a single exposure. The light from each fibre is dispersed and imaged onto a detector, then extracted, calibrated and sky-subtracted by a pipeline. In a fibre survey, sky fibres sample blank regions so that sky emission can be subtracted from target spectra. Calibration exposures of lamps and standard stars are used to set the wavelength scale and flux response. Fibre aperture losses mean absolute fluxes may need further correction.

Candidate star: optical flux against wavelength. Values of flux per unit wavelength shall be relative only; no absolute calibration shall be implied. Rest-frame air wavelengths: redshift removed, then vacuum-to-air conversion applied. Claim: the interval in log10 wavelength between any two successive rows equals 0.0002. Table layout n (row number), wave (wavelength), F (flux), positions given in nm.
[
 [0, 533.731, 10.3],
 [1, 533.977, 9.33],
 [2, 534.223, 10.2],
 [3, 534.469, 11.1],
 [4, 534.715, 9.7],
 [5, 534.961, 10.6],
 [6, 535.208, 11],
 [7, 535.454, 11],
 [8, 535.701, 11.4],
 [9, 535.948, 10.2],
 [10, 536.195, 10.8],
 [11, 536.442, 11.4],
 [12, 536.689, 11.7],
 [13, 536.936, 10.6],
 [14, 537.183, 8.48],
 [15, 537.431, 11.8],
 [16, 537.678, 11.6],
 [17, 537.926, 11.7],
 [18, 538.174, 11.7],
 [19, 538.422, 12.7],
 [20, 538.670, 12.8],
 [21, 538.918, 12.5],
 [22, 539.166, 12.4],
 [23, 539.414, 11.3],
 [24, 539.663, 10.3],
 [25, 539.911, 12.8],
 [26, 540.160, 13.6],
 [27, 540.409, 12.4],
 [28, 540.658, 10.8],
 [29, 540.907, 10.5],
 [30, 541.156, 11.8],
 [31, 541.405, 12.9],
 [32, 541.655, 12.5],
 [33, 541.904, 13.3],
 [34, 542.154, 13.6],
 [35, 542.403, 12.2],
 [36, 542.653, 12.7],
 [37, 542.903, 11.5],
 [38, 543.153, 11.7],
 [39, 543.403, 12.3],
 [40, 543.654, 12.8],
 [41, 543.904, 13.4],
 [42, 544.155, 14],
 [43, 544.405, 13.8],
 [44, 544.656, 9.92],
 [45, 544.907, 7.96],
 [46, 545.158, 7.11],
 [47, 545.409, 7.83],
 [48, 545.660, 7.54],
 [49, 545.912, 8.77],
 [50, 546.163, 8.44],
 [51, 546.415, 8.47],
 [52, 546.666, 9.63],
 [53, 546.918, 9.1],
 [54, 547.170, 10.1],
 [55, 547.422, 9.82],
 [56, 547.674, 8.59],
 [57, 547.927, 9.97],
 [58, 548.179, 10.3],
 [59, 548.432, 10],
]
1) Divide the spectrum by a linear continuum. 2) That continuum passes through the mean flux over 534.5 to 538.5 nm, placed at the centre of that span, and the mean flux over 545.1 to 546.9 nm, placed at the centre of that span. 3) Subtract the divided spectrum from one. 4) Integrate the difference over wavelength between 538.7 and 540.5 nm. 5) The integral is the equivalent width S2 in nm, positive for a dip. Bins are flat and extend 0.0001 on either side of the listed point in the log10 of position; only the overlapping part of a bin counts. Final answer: -0.37 nm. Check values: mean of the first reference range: 11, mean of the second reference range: 8.35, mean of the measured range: 12.2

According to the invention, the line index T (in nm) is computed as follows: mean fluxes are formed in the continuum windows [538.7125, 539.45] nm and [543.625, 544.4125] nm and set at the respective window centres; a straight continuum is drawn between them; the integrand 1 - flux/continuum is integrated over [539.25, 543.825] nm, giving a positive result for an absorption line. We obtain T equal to 0.25 nm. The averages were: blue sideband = 12.3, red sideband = 13.6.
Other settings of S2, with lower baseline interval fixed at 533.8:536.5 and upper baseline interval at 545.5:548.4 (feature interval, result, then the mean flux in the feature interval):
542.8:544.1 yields -0.39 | 12.4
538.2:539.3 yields -0.26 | 12.5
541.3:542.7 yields -0.45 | 12.9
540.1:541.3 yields -0.22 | 11.7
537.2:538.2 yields -0.10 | 11.3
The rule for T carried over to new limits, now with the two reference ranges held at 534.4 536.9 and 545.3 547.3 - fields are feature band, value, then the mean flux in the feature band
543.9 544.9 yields -0.328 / 12.1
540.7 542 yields -0.315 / 12.1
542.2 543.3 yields -0.312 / 12.2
